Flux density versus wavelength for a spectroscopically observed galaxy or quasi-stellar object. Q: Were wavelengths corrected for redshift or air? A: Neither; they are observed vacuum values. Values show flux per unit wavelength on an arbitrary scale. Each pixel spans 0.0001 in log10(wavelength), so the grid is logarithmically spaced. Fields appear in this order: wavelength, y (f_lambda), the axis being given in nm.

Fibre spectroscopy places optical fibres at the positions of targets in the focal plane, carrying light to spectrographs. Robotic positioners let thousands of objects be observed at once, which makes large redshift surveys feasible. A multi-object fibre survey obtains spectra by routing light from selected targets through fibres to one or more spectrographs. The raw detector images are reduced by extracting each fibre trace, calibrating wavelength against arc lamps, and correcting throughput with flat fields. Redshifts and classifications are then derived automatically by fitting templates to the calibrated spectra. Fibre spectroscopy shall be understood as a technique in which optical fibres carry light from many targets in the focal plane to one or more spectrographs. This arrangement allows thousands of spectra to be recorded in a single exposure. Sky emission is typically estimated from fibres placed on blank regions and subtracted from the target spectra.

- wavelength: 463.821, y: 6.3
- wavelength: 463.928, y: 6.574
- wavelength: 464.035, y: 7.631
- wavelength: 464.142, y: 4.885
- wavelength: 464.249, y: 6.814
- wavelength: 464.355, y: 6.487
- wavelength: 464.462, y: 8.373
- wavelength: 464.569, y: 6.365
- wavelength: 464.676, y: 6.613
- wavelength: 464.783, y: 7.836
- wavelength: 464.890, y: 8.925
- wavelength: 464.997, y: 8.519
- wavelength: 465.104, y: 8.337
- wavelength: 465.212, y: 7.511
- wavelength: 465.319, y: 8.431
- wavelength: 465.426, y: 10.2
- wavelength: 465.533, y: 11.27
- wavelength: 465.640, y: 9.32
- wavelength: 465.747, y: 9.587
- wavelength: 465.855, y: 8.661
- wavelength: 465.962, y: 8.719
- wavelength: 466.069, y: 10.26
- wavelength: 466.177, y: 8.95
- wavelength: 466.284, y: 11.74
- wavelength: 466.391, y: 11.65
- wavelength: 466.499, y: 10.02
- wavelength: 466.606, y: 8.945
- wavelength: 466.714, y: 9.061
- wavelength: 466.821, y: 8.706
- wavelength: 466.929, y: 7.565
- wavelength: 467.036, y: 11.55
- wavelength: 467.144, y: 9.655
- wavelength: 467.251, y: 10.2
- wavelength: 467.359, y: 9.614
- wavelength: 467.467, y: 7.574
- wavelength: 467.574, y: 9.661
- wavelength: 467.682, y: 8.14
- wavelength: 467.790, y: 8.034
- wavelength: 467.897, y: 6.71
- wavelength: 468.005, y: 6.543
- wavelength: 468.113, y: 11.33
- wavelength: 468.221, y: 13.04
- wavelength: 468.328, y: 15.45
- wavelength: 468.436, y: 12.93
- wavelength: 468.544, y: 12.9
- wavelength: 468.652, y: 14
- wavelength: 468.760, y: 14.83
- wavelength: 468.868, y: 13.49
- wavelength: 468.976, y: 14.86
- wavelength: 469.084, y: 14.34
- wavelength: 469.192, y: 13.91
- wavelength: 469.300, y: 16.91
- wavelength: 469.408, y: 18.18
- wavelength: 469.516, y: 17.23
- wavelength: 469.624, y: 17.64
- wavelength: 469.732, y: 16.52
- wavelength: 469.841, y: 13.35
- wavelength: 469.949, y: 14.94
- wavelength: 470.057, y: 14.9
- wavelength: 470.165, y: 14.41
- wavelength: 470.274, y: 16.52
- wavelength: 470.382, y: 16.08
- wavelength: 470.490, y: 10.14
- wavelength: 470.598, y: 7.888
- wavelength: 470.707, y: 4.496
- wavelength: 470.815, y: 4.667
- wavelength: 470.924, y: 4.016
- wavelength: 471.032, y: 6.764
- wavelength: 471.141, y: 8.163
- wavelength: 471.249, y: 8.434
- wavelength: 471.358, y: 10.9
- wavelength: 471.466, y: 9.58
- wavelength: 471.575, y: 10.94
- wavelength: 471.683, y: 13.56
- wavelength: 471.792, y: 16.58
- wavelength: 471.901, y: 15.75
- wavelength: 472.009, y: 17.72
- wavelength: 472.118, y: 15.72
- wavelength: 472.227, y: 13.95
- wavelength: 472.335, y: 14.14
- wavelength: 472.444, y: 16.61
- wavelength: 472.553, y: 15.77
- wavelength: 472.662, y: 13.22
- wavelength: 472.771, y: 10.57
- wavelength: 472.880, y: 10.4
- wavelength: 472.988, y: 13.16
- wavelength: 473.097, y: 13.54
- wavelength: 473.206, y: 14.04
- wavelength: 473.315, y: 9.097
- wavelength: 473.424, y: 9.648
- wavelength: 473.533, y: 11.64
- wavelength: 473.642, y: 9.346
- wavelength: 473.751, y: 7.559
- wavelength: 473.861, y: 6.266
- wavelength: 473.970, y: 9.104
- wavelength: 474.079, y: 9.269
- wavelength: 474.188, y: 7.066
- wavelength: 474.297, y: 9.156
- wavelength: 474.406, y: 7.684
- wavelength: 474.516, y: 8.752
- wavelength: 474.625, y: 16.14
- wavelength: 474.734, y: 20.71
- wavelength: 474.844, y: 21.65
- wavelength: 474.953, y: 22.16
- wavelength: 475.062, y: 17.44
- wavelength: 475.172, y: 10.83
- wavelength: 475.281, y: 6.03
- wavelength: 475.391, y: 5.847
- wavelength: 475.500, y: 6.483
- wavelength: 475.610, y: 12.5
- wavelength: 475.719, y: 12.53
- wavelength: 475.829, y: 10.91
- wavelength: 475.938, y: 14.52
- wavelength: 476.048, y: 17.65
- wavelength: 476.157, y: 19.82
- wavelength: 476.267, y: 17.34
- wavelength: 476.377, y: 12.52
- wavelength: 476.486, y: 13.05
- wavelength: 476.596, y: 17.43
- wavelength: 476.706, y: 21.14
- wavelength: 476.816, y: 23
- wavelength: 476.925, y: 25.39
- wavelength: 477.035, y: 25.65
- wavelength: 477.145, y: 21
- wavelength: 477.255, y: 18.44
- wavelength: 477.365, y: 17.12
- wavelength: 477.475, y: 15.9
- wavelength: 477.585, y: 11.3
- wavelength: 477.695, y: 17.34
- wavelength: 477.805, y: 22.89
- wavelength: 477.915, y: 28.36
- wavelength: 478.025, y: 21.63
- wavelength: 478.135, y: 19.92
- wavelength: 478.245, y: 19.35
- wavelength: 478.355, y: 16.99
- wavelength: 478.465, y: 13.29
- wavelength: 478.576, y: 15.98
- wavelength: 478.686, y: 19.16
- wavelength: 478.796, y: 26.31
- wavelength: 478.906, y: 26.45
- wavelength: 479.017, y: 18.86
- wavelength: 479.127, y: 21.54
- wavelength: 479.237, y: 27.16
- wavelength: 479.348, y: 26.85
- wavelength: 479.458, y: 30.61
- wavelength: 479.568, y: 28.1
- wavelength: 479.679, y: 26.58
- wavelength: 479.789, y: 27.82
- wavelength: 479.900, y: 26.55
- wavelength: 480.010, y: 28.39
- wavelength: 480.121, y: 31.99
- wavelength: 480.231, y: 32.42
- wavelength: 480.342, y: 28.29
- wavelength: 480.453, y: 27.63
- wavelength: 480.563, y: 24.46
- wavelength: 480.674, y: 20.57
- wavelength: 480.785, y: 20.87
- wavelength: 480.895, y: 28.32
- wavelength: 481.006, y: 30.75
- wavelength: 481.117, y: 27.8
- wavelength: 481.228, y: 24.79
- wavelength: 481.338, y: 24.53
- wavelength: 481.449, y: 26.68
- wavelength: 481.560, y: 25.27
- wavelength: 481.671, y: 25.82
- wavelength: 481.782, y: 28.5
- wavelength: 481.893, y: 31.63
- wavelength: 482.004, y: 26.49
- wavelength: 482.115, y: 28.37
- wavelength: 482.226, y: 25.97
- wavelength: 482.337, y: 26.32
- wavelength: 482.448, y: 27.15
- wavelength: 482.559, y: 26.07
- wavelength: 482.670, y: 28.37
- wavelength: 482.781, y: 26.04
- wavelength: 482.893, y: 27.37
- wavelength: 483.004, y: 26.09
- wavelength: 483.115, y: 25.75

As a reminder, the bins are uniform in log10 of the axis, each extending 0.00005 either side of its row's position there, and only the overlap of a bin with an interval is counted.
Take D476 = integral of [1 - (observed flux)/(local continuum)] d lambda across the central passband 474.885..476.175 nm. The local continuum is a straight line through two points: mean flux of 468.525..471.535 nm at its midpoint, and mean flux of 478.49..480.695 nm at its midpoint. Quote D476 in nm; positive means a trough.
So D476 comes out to 0.46 nm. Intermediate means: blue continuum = 12.5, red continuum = 25.7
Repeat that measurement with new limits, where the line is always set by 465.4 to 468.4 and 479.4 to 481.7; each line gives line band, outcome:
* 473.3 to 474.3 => 0.524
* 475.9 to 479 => 0.519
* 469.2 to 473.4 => 0.638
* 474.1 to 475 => 0.260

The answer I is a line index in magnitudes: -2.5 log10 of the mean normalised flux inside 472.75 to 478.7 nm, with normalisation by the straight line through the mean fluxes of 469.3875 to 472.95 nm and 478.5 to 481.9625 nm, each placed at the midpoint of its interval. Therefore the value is 0.31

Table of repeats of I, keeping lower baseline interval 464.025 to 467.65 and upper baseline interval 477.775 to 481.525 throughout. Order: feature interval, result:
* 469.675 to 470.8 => 0.10 mag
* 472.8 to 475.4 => 0.50 mag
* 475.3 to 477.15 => 0.30 mag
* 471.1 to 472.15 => 0.22 mag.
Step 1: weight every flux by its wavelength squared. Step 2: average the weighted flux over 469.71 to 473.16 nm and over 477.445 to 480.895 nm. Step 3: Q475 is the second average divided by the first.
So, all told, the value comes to 2.0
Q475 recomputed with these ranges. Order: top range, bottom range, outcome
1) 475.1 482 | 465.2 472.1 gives 1.97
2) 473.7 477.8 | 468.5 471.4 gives 1.19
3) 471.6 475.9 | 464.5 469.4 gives 1.23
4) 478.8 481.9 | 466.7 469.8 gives 2.31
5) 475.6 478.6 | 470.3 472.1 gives 1.75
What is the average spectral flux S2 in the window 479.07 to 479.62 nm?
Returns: 26.9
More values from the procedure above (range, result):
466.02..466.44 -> 10.6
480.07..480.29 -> 32.2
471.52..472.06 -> 14.9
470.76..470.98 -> 4.37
